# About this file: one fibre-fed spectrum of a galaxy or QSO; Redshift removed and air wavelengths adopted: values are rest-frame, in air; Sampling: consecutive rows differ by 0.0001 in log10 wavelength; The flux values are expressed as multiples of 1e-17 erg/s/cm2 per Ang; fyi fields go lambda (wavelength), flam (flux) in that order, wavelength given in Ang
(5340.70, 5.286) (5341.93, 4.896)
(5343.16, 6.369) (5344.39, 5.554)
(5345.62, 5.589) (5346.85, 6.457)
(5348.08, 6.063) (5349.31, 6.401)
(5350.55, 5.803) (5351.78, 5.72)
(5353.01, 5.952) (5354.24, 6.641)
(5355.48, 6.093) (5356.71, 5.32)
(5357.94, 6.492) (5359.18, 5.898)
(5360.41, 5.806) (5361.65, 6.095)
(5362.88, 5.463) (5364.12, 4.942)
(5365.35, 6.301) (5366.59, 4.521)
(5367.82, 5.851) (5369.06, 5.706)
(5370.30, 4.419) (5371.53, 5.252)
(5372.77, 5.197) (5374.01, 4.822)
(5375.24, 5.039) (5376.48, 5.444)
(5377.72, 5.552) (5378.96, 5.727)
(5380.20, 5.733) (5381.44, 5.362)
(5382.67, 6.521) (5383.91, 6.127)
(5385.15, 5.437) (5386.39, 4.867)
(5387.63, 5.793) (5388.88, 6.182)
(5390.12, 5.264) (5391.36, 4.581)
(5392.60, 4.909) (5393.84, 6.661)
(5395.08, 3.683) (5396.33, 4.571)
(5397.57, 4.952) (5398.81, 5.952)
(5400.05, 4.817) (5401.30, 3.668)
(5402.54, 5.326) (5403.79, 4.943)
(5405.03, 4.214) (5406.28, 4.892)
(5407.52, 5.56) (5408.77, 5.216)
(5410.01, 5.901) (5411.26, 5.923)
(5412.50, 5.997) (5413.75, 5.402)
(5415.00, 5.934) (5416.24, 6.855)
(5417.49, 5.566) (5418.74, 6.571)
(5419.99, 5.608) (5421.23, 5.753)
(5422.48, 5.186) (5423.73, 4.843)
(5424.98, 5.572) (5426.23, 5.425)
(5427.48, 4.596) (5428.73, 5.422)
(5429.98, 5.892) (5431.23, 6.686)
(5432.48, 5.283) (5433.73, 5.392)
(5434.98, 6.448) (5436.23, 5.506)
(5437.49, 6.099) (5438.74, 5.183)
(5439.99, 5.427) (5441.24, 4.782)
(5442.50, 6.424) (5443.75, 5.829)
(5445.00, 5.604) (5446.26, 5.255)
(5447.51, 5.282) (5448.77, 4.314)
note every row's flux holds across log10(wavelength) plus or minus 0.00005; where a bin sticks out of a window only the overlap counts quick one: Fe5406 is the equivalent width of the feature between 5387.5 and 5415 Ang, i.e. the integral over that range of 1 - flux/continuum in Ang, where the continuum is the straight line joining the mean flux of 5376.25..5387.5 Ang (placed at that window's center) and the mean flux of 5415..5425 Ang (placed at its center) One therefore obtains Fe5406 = 2.44 Ang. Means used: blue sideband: 5.66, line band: 5.2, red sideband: 5.77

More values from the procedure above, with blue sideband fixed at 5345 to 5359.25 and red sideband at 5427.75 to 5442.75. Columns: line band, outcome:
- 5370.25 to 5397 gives 2.5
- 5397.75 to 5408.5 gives 1.6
